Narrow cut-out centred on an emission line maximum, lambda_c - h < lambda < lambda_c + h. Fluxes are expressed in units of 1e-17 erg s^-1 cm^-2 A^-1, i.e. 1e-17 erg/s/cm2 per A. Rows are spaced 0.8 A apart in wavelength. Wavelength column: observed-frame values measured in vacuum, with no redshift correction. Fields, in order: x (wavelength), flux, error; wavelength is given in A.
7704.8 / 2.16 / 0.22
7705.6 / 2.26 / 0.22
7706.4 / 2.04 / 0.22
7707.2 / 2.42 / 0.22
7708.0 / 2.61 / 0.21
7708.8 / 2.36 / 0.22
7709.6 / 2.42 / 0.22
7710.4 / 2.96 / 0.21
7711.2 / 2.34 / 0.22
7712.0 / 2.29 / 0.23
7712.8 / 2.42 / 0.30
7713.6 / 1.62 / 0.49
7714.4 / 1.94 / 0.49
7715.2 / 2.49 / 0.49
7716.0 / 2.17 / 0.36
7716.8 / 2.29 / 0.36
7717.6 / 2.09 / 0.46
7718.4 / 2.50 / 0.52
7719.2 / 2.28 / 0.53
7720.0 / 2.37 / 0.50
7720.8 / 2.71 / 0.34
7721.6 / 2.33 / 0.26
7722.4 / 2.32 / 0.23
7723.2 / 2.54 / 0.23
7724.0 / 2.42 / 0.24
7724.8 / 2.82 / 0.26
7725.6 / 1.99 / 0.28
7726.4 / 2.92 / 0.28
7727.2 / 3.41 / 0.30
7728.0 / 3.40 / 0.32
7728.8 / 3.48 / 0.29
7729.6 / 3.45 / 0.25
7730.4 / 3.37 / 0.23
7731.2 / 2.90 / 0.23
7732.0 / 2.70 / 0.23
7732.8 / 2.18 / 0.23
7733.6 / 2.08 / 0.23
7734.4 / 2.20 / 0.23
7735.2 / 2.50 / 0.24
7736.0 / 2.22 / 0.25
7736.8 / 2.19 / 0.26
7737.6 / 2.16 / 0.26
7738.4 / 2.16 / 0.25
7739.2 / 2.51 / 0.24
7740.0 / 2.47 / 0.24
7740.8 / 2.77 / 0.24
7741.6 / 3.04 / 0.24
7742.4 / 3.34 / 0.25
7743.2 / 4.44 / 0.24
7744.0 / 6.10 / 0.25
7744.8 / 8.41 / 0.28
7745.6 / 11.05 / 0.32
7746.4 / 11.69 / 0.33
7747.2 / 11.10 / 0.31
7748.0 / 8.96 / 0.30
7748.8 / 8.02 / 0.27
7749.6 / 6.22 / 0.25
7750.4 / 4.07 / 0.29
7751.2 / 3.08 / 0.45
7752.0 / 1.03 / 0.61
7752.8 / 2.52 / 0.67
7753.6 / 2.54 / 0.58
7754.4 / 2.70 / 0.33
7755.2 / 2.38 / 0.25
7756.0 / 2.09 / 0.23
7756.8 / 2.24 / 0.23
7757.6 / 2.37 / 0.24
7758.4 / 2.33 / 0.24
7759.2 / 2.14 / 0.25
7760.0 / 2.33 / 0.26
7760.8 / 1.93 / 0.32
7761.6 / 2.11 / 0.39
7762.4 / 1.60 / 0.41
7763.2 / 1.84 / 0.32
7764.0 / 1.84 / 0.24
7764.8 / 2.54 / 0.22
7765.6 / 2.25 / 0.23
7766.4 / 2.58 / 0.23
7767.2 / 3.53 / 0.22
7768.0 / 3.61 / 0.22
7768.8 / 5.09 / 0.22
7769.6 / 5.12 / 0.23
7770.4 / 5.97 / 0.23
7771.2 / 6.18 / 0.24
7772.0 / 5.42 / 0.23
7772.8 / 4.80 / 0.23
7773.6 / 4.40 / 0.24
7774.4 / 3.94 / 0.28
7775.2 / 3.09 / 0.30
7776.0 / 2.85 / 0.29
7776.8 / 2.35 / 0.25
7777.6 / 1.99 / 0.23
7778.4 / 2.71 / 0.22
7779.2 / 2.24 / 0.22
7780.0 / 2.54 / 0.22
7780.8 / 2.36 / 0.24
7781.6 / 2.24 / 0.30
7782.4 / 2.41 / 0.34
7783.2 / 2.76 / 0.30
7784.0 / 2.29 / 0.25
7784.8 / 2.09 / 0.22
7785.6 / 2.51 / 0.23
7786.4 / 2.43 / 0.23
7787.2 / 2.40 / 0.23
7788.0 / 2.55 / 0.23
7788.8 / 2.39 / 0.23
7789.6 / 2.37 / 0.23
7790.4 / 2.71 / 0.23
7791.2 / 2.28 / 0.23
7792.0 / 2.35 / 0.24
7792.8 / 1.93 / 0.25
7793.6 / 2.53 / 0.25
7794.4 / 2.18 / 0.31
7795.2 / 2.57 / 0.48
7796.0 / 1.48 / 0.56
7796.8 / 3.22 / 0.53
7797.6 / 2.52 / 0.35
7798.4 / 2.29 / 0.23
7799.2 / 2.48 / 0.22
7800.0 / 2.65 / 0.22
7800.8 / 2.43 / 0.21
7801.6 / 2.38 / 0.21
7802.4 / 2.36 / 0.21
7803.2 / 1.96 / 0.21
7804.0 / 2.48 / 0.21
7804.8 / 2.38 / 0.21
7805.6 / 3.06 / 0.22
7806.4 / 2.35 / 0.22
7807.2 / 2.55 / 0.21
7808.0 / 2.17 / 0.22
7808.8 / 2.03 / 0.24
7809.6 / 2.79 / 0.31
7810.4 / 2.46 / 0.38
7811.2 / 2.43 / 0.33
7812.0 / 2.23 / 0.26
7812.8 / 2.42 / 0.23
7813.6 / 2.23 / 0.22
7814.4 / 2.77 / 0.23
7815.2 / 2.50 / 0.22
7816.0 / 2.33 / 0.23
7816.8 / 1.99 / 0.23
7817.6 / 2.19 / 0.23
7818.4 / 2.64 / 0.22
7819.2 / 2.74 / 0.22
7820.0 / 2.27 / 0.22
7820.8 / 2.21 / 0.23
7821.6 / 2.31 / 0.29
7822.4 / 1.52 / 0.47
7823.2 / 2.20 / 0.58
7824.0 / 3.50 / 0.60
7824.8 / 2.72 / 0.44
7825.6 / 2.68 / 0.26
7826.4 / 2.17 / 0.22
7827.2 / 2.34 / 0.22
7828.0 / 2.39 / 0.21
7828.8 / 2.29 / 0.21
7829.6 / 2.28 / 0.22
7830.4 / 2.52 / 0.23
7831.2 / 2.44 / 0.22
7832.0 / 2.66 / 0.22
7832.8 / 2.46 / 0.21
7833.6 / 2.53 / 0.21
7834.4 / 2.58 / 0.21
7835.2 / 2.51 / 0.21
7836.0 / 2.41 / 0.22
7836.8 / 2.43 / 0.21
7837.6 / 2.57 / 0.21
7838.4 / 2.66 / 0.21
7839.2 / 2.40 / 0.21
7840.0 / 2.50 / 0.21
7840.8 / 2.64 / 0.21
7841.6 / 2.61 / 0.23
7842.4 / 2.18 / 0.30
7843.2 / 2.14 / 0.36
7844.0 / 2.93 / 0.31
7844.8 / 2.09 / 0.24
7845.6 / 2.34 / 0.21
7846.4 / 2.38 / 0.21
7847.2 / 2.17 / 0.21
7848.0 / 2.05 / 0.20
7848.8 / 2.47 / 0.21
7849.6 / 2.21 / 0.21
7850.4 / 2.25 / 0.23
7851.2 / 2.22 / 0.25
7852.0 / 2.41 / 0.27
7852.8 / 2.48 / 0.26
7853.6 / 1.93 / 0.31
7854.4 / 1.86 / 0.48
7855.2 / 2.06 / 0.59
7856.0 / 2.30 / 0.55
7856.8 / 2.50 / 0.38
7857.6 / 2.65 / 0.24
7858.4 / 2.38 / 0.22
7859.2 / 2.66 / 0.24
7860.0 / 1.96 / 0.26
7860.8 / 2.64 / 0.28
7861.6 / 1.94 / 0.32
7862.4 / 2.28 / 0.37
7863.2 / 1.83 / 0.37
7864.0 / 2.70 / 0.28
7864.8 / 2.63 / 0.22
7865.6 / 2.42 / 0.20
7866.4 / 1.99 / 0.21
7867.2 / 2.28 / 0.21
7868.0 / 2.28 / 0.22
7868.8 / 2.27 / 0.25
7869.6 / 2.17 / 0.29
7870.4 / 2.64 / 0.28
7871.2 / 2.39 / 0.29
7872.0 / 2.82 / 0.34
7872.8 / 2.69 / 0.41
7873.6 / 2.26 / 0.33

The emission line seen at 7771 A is [N II]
